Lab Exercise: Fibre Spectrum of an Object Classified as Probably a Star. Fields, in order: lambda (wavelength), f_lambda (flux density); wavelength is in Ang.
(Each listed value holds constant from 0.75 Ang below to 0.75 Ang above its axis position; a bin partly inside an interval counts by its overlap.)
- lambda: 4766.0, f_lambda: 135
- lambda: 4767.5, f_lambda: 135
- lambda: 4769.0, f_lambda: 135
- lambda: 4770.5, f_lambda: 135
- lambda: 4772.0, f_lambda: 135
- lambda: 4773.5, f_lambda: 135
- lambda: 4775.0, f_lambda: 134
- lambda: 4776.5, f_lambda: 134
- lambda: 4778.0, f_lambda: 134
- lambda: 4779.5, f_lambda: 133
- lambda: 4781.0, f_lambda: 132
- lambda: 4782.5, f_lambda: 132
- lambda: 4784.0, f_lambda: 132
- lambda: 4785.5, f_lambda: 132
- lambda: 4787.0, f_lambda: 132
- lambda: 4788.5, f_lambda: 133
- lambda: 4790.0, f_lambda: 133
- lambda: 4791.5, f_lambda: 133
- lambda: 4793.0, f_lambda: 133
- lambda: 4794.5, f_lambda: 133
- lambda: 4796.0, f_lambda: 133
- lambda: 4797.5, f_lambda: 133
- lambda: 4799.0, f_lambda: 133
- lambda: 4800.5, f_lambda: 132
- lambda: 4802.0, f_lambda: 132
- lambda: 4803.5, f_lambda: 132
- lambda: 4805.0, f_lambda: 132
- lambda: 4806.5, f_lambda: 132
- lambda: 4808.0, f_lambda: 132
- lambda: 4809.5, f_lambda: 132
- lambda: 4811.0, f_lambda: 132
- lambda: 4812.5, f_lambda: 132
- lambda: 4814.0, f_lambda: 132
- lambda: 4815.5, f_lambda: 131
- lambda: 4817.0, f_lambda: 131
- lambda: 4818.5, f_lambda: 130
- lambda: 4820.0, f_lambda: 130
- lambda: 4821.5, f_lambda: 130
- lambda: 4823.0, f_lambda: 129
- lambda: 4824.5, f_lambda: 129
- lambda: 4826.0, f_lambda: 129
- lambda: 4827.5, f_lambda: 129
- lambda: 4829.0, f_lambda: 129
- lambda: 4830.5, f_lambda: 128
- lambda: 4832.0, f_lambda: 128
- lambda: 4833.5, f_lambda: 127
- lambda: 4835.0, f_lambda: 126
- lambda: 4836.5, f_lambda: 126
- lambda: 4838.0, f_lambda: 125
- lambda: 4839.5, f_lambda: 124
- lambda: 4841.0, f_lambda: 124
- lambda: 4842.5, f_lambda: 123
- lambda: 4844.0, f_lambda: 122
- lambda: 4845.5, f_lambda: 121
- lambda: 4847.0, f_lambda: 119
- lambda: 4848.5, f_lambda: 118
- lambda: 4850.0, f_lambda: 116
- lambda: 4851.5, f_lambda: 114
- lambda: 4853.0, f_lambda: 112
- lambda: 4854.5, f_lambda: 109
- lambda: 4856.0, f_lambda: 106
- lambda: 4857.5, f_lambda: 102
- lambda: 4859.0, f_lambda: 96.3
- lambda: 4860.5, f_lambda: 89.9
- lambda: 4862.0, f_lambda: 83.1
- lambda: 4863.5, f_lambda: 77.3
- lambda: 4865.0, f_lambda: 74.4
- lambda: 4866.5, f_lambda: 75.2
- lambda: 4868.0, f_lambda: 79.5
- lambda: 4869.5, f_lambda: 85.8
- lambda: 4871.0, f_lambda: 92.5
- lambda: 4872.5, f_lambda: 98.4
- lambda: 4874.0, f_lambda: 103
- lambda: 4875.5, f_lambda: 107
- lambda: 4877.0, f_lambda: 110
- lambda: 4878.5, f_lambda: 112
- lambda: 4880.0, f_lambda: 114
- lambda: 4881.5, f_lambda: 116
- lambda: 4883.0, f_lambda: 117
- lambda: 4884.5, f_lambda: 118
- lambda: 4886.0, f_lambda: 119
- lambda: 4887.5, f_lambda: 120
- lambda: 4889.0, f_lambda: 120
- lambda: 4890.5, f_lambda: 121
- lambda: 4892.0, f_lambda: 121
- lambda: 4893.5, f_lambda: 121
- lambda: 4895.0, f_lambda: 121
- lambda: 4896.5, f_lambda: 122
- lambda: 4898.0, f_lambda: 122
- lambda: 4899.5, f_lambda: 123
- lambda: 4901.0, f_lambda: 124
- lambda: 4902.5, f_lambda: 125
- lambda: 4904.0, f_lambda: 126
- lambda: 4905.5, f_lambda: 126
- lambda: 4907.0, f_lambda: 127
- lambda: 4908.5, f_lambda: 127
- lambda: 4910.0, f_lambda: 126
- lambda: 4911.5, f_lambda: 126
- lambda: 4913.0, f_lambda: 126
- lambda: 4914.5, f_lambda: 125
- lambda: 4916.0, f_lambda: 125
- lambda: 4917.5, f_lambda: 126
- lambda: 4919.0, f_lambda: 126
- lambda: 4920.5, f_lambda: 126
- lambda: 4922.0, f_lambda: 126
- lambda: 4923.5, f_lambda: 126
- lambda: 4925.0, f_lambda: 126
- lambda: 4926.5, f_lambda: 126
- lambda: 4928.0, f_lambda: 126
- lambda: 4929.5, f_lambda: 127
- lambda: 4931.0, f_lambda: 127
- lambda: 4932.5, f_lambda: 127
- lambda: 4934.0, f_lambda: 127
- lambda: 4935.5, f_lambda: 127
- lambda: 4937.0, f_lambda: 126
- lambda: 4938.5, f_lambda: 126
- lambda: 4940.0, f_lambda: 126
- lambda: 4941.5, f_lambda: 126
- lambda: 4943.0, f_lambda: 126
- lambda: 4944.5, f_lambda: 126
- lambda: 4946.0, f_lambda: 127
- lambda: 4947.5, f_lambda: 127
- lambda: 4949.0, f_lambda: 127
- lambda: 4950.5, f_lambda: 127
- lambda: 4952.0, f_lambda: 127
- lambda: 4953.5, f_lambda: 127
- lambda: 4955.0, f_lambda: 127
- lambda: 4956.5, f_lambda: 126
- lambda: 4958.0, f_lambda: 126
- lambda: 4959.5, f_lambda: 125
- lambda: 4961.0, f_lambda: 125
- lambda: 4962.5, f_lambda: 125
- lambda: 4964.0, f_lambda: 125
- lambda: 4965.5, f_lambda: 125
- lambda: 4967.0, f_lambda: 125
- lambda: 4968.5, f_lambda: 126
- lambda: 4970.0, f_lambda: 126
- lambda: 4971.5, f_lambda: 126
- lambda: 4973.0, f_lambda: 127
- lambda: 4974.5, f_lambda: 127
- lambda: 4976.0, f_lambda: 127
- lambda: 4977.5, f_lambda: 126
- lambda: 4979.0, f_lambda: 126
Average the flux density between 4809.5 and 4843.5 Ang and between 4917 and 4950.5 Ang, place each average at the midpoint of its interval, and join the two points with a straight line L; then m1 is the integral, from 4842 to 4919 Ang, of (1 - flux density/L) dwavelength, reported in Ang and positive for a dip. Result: 9.00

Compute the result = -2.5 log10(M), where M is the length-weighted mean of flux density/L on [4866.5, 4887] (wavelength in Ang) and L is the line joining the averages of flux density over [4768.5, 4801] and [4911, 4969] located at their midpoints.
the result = 0.23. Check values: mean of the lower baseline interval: 133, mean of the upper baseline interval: 126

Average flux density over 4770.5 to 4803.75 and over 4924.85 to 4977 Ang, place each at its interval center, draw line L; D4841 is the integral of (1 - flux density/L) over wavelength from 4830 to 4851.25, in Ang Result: 1.3 Ang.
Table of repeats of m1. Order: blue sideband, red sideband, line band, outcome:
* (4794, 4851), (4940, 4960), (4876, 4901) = 1.7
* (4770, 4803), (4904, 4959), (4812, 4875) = 8.0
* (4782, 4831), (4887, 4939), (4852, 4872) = 5.7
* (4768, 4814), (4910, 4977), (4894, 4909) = 0.4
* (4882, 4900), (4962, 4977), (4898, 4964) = -1.5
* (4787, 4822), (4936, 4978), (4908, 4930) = 0.3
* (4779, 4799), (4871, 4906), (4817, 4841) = -0.3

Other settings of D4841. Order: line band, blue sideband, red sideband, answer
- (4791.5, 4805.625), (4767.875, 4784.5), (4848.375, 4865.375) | -0.94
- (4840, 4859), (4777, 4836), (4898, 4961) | 2.14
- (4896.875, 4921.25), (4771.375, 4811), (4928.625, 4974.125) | 0.50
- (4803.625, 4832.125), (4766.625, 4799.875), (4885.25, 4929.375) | 0.08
